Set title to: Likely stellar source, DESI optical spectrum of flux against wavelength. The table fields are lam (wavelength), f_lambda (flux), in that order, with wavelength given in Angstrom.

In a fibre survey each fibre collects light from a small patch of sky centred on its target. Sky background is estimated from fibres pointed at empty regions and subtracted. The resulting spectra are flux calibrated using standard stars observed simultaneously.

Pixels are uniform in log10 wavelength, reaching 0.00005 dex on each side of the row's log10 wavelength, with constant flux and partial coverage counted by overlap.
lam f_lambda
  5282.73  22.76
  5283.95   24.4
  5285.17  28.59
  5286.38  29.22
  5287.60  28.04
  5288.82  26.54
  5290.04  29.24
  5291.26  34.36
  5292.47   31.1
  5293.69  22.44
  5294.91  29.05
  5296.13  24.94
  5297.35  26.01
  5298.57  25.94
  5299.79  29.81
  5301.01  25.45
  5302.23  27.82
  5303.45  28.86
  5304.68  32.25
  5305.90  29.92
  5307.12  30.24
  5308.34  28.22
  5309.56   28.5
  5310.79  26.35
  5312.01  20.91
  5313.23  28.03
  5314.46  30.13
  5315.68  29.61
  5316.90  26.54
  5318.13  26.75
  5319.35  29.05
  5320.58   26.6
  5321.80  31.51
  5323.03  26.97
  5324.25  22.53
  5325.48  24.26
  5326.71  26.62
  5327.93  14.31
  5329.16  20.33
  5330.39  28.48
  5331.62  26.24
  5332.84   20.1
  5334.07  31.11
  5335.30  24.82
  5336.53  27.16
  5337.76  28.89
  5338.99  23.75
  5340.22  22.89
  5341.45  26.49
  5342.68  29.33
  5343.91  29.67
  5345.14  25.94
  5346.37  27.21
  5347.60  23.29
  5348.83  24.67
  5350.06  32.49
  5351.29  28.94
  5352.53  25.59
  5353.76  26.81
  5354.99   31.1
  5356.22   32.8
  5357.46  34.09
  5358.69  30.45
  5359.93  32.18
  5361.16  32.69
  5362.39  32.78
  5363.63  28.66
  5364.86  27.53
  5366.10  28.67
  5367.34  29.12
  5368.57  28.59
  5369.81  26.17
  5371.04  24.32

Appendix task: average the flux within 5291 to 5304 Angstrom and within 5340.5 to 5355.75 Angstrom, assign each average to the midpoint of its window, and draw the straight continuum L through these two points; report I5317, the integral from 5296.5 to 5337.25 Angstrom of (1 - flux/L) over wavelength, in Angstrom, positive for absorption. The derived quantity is 1.35 Angstrom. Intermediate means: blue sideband 27.6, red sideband 27.6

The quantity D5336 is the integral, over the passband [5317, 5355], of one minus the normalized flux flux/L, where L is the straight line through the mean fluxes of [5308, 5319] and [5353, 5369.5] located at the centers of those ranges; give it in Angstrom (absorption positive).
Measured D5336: 3.3 Angstrom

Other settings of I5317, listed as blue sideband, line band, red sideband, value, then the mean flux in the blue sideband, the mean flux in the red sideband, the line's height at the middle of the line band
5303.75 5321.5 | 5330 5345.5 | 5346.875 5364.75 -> 1.4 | 28.2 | 29.7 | 29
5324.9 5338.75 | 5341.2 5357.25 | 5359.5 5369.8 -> -0.5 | 24.7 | 29.8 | 27.4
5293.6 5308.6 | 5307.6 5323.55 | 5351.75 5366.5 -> 0.5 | 27.9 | 30.3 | 28.5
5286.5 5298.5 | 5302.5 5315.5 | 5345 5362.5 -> 0.0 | 27.9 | 29.4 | 28.3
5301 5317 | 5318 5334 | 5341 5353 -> 1.6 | 28.2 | 27.4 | 27.8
